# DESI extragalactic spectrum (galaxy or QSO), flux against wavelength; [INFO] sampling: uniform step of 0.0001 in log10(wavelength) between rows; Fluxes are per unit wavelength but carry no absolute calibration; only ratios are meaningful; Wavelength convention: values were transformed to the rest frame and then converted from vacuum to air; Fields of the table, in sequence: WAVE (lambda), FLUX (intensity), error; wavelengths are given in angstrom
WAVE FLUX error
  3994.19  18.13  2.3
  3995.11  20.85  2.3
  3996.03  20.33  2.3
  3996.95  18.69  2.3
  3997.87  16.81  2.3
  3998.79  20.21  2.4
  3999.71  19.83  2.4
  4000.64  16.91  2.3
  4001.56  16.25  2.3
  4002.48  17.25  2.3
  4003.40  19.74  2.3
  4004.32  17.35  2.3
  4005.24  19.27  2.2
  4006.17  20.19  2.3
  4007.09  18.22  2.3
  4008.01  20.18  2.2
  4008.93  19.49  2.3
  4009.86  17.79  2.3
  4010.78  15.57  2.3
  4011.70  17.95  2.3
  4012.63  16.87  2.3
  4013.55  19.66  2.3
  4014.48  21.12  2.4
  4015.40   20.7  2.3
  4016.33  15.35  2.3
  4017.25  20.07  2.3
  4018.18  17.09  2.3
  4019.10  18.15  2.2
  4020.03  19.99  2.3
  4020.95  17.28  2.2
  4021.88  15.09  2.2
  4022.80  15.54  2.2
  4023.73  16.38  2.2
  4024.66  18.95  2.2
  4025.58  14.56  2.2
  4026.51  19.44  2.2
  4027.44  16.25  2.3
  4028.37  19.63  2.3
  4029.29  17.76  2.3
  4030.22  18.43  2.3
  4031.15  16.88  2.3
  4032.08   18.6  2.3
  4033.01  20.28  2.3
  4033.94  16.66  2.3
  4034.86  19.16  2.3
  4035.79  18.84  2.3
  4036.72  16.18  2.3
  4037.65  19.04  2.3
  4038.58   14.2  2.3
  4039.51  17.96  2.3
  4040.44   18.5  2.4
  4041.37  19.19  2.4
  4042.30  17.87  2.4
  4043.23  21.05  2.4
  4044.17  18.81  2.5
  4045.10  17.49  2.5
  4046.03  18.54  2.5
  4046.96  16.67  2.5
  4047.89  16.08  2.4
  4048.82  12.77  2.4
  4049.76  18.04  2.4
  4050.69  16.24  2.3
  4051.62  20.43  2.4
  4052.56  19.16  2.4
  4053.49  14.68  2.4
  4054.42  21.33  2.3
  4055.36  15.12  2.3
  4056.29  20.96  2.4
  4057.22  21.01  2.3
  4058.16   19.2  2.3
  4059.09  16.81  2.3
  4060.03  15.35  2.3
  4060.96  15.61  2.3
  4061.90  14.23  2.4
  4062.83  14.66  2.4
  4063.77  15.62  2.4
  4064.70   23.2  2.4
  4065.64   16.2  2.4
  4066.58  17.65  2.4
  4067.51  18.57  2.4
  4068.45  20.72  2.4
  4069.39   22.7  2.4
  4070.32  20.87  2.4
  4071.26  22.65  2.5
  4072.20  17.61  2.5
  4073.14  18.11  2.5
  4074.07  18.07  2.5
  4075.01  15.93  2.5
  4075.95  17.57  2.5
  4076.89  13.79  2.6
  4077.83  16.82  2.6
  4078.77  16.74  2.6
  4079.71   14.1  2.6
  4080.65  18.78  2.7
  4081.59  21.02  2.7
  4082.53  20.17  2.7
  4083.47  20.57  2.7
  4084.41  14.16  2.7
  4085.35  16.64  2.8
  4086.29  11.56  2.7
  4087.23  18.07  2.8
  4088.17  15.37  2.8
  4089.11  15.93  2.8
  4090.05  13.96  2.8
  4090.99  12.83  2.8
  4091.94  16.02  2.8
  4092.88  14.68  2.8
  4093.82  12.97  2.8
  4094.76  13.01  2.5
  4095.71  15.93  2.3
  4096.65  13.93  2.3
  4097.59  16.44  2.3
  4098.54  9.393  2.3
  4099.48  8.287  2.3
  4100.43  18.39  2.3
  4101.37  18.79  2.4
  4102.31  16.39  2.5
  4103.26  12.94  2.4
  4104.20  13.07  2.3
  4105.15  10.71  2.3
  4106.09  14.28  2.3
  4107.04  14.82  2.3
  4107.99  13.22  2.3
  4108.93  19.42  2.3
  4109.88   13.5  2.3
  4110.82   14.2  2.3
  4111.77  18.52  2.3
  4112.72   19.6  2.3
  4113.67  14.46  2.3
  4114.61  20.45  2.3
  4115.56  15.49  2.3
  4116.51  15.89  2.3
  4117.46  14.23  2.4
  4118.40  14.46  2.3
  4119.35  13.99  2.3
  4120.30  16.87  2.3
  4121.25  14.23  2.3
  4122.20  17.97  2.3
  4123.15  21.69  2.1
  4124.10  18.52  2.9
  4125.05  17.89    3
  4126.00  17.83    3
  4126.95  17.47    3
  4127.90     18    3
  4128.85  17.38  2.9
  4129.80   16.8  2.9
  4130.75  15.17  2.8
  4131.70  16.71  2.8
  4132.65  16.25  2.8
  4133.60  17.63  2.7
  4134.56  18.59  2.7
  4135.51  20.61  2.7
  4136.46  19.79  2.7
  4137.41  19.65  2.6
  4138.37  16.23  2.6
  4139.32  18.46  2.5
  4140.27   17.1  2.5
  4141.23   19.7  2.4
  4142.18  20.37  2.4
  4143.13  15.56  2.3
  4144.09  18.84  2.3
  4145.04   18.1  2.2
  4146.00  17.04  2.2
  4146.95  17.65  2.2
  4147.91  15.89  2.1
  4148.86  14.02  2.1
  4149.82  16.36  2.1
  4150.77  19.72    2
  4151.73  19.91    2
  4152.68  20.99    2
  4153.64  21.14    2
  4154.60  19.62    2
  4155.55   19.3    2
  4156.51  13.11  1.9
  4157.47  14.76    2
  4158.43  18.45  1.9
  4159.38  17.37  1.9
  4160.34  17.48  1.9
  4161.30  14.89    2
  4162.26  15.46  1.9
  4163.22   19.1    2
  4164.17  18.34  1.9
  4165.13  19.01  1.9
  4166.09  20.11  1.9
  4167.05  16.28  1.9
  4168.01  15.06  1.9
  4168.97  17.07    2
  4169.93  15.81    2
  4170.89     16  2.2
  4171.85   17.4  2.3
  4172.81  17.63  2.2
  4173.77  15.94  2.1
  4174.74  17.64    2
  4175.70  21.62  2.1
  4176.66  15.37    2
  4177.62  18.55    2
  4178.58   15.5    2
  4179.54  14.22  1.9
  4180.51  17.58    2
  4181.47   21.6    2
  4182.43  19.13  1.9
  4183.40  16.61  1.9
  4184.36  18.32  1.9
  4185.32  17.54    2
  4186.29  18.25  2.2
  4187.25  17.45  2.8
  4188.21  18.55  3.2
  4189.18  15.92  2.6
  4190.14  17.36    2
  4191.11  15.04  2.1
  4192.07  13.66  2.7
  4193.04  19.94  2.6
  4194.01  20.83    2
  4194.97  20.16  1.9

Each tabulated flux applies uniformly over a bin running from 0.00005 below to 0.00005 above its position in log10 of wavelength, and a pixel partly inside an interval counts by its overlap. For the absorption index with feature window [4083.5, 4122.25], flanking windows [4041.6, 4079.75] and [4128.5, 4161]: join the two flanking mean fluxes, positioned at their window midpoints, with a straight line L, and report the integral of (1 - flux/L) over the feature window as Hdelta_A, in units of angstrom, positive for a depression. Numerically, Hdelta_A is 6.0 angstrom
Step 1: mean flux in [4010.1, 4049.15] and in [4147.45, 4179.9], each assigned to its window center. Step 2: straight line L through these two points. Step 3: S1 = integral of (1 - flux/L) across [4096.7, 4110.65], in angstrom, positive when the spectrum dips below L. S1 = 2.6 angstrom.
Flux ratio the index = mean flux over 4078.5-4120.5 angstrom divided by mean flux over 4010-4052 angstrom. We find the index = 0.87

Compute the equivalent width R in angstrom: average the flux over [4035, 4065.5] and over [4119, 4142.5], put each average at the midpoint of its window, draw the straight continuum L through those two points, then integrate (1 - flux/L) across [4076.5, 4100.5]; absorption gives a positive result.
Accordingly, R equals 3.2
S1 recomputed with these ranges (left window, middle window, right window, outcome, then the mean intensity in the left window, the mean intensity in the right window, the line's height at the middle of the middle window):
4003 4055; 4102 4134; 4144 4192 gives 2.66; 18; 17.4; 17.6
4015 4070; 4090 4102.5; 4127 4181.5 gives 2.39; 17.9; 17.6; 17.7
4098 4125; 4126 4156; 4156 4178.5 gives -3.18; 15.5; 17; 16.3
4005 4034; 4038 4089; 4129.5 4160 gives 0.96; 18.1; 17.8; 18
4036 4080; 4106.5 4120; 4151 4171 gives 1.39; 17.8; 17.6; 17.7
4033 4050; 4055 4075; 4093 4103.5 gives -2.52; 17.7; 14.3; 16.3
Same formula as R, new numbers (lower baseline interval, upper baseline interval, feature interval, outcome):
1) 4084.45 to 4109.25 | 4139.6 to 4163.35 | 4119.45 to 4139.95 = -1.7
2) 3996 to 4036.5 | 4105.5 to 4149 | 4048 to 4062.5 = 0.4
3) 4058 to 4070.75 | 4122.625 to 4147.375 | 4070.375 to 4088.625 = 0.6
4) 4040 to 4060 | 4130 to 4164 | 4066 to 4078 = -0.4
